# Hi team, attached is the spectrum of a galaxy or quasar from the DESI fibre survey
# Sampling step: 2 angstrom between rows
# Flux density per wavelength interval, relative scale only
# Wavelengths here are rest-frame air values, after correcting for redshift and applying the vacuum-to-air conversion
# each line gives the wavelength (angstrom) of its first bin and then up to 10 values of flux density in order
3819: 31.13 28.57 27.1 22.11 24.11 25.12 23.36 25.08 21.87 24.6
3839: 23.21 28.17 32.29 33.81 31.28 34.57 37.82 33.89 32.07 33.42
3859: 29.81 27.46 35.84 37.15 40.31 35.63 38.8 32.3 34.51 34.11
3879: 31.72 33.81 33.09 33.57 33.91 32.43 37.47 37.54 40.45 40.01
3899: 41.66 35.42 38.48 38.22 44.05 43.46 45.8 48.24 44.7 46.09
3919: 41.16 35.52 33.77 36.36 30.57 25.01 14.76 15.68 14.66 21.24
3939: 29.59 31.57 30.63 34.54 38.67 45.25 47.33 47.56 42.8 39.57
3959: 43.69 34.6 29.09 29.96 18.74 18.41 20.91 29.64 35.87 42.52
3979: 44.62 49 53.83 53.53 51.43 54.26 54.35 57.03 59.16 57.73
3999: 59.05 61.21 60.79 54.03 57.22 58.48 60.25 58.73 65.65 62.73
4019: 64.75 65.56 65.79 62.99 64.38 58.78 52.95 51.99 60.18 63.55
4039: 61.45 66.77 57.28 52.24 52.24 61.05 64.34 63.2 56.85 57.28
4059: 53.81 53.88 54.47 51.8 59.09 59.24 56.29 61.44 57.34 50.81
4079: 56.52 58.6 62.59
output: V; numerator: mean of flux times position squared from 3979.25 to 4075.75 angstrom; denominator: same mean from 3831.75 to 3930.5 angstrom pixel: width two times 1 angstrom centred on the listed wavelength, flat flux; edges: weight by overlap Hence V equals 1.79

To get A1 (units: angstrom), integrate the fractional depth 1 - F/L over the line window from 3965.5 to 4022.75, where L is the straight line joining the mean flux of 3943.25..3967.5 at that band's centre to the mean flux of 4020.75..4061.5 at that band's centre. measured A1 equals -3.4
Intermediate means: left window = 37.8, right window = 59.3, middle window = 51.1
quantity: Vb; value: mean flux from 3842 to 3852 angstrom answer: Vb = 34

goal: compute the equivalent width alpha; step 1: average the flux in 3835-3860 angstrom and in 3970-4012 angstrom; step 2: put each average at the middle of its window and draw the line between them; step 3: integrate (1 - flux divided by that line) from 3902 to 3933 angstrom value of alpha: 2.7 angstrom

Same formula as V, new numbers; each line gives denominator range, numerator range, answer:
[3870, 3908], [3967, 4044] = 1.58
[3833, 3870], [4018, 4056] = 2.09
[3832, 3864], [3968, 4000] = 1.64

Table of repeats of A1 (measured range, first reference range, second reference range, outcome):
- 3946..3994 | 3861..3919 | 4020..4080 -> 7.4 angstrom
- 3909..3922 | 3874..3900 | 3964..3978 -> -4.1 angstrom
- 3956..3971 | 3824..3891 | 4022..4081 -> 5.2 angstrom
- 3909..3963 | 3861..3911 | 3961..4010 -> 7.8 angstrom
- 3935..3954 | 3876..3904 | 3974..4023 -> 4.6 angstrom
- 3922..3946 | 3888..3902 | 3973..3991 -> 8.9 angstrom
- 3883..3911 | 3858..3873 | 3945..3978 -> -2.7 angstrom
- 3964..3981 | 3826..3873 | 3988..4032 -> 7.0 angstrom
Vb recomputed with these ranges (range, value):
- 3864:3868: 38.7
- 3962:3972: 23.4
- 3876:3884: 33.2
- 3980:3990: 52.4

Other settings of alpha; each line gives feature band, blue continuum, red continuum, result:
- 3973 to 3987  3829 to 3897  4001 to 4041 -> 2.0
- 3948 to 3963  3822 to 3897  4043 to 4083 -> 0.6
